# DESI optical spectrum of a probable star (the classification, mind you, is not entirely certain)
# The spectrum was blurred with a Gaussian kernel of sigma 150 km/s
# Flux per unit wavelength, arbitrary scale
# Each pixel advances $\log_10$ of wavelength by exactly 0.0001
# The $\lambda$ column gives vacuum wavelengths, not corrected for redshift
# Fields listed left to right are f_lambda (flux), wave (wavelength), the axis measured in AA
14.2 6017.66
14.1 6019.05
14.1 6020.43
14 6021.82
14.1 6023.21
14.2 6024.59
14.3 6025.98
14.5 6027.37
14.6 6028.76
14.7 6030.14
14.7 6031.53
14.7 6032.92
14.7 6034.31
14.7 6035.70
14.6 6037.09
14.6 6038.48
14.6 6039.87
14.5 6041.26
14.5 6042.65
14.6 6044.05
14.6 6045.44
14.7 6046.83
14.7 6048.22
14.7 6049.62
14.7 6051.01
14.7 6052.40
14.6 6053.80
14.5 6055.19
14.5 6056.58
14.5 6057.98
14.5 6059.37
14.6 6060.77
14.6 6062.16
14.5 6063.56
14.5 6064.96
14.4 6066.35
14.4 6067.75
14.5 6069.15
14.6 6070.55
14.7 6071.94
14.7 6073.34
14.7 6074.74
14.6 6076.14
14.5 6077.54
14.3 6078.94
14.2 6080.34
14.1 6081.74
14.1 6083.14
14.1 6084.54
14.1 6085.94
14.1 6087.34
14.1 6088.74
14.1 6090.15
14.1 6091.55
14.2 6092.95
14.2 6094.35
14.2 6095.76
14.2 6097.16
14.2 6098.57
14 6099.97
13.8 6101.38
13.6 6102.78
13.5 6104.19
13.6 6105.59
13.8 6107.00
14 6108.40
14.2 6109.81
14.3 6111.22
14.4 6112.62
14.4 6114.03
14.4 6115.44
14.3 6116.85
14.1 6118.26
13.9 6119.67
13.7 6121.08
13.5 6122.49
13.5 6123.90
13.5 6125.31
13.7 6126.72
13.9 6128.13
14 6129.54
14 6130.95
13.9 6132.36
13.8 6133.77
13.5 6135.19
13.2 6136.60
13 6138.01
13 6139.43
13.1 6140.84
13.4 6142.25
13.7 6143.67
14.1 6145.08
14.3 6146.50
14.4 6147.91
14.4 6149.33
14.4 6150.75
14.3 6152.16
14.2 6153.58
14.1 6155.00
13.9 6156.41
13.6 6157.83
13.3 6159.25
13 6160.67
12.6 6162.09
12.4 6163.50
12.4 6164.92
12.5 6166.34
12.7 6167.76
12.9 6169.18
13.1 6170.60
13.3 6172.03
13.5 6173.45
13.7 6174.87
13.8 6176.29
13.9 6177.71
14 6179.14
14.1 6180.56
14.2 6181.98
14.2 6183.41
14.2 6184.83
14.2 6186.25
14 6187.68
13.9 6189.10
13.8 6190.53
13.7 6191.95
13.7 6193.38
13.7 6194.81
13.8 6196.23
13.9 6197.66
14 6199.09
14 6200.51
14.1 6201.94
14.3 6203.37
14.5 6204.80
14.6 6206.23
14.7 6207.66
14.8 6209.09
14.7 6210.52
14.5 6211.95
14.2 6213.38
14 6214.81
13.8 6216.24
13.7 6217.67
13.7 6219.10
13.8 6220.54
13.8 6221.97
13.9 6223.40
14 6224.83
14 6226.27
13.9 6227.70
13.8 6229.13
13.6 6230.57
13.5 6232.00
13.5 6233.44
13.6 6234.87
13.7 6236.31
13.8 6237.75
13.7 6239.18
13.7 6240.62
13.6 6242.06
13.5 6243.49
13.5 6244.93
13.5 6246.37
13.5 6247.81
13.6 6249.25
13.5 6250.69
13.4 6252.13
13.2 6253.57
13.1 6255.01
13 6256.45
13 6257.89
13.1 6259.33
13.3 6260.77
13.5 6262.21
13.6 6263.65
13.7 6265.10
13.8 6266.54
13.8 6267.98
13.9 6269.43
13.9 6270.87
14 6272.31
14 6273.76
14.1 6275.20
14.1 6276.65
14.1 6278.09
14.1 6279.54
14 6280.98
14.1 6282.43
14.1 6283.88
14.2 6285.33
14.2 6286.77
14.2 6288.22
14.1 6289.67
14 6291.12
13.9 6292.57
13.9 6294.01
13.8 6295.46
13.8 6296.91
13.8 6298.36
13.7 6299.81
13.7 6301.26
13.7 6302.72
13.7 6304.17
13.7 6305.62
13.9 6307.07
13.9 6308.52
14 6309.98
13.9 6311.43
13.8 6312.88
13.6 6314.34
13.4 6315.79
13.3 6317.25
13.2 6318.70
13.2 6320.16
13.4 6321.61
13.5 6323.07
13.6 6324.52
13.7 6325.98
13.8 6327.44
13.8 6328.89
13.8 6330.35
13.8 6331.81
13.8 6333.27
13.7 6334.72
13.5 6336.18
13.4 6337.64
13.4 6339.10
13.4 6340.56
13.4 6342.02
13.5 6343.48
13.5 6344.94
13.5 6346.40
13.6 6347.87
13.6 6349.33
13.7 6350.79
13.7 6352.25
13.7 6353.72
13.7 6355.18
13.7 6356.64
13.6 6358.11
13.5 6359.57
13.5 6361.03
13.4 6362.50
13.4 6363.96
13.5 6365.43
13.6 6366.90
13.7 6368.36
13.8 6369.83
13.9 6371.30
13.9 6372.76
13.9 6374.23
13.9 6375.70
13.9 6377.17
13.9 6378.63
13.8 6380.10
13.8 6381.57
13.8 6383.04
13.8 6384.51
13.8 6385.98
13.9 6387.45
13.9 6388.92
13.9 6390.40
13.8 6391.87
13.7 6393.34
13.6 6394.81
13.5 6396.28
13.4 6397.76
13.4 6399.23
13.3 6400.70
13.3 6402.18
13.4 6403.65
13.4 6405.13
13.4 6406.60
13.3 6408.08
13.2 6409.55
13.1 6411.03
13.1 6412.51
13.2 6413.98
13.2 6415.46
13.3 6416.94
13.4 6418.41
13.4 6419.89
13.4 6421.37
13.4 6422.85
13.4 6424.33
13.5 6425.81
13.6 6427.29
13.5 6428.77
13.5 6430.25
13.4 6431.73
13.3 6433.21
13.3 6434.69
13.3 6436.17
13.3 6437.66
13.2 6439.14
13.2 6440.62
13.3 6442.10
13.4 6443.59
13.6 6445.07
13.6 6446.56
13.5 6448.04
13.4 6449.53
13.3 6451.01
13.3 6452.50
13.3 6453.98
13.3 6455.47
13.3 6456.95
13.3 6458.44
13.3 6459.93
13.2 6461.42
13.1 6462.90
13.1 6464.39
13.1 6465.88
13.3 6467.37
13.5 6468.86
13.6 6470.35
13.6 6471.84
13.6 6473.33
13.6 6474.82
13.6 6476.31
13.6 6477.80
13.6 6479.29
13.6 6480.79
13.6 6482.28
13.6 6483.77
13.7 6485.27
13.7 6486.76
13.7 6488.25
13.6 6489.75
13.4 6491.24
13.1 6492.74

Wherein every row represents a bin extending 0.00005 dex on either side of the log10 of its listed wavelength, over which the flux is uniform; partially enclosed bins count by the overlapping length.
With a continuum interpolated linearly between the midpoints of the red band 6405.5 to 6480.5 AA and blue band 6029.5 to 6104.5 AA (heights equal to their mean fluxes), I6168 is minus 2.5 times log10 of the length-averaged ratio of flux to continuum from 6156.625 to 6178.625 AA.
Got 0.08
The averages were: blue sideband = 14.4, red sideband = 13.4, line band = 13.1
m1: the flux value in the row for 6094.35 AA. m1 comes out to 14.2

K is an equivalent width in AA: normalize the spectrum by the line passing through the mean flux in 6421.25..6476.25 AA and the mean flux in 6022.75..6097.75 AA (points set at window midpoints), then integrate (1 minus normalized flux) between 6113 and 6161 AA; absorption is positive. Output 1.4 AA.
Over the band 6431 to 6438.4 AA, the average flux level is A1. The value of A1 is 13.3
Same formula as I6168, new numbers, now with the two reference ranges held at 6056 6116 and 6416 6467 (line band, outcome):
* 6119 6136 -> 0.03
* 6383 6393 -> -0.03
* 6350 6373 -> -0.01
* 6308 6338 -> 0.00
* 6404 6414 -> 0.01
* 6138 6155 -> 0.02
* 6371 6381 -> -0.03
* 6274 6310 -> -0.02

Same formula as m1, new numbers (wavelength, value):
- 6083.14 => 14.1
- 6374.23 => 13.9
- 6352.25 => 13.7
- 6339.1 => 13.4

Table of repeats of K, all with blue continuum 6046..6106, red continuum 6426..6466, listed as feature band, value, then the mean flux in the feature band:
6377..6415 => -0.22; 13.6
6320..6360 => 0.09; 13.6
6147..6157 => -0.08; 14.3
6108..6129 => 0.35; 14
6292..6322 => 0.07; 13.7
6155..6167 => 0.92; 13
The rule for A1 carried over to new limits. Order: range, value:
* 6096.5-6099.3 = 14.2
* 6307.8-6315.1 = 13.8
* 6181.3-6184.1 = 14.2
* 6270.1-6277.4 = 14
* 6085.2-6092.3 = 14.1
